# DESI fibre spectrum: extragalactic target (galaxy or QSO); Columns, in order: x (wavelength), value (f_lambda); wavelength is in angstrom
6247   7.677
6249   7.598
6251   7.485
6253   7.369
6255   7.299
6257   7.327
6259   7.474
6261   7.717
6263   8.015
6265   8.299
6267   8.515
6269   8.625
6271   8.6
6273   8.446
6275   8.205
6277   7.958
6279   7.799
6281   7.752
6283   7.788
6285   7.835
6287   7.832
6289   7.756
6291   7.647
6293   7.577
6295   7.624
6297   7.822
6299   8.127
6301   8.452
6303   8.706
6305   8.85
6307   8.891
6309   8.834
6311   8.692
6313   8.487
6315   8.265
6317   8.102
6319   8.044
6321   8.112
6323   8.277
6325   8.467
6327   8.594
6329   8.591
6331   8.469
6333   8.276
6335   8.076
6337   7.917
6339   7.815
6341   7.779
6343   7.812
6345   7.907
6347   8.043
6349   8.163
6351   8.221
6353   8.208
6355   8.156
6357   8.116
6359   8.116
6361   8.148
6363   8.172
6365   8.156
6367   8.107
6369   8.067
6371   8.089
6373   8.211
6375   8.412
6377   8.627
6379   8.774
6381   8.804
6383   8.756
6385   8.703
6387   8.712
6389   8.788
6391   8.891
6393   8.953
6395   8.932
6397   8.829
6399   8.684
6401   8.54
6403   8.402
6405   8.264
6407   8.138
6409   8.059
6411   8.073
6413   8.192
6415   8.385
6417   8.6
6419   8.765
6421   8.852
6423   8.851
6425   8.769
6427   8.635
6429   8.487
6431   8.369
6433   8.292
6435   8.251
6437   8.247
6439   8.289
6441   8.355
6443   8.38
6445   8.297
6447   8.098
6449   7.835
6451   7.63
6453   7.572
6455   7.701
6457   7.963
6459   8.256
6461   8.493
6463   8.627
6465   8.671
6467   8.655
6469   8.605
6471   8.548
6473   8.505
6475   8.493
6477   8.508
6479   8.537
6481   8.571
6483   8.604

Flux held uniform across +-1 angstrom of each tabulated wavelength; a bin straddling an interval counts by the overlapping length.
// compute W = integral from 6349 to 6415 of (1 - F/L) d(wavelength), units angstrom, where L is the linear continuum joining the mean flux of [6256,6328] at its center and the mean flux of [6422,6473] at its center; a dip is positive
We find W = -1.3 angstrom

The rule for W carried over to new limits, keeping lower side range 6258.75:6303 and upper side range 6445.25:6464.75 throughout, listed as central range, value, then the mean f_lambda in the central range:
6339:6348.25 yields 0.2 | 7.89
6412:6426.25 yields -1.0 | 8.63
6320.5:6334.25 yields -0.6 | 8.4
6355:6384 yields -1.0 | 8.32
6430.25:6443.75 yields -0.4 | 8.31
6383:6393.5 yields -1.0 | 8.8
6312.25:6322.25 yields -0.2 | 8.2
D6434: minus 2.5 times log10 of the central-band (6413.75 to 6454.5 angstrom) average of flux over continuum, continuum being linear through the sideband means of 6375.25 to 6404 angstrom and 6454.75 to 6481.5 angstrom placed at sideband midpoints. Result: 0.03 mag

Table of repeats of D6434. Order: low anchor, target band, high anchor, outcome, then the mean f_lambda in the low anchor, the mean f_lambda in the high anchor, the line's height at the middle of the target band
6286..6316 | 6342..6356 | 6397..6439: 0.03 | 8.24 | 8.45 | 8.32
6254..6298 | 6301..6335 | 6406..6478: -0.06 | 7.91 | 8.35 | 8.02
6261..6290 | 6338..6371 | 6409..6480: 0.02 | 8.09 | 8.36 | 8.22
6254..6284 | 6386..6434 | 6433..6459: -0.07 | 7.99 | 8.07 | 8.05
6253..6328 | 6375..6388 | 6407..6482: -0.06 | 8.12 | 8.36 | 8.26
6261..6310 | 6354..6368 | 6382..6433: 0.04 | 8.16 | 8.58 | 8.42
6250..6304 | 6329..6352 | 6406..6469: 0.00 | 7.93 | 8.32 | 8.08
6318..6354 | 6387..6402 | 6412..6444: -0.05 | 8.15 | 8.48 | 8.36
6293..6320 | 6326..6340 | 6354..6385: 0.01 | 8.35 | 8.33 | 8.34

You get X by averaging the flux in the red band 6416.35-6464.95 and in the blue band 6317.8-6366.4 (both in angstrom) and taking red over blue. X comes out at 1.0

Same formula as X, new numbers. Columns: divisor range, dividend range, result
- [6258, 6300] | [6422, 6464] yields 1.04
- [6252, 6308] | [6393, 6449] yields 1.05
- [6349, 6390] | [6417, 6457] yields 0.99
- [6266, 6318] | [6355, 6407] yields 1.03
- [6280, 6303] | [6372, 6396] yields 1.11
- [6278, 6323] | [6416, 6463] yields 1.02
